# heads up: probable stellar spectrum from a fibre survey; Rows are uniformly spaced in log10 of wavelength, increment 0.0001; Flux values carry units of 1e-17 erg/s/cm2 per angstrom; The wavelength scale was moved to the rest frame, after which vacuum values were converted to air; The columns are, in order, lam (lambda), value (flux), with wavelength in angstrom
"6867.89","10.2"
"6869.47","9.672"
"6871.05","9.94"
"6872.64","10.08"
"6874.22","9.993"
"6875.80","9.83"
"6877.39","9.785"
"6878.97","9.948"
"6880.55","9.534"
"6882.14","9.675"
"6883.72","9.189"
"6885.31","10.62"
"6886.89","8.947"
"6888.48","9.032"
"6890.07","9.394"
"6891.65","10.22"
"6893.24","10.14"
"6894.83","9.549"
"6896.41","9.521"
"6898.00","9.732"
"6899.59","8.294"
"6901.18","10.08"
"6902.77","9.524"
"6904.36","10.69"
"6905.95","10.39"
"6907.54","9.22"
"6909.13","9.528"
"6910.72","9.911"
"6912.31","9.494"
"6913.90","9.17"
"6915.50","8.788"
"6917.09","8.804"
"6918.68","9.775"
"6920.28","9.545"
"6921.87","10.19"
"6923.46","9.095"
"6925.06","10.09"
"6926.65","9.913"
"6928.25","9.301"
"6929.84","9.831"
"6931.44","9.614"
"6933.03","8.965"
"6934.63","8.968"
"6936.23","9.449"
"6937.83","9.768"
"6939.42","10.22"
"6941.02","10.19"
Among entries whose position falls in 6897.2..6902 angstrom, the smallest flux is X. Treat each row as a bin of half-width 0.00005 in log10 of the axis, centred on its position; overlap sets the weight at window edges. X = 8.294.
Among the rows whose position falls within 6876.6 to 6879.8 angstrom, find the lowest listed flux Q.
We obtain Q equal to 9.785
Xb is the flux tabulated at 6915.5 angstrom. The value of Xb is 8.788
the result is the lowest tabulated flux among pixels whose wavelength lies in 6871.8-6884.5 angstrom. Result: 9.189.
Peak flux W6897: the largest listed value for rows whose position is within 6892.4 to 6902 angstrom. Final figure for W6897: 10.14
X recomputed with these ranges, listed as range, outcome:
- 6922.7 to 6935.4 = 8.965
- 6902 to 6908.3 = 9.22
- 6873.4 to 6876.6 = 9.83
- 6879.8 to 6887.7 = 8.947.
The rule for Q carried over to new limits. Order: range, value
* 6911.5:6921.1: 8.788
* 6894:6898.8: 9.521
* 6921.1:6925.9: 9.095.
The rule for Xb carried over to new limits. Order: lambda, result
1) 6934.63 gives 8.968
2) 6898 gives 9.732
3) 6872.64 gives 10.08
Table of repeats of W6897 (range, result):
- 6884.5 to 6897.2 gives 10.62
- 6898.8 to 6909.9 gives 10.69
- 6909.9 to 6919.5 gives 9.911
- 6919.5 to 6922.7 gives 10.19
